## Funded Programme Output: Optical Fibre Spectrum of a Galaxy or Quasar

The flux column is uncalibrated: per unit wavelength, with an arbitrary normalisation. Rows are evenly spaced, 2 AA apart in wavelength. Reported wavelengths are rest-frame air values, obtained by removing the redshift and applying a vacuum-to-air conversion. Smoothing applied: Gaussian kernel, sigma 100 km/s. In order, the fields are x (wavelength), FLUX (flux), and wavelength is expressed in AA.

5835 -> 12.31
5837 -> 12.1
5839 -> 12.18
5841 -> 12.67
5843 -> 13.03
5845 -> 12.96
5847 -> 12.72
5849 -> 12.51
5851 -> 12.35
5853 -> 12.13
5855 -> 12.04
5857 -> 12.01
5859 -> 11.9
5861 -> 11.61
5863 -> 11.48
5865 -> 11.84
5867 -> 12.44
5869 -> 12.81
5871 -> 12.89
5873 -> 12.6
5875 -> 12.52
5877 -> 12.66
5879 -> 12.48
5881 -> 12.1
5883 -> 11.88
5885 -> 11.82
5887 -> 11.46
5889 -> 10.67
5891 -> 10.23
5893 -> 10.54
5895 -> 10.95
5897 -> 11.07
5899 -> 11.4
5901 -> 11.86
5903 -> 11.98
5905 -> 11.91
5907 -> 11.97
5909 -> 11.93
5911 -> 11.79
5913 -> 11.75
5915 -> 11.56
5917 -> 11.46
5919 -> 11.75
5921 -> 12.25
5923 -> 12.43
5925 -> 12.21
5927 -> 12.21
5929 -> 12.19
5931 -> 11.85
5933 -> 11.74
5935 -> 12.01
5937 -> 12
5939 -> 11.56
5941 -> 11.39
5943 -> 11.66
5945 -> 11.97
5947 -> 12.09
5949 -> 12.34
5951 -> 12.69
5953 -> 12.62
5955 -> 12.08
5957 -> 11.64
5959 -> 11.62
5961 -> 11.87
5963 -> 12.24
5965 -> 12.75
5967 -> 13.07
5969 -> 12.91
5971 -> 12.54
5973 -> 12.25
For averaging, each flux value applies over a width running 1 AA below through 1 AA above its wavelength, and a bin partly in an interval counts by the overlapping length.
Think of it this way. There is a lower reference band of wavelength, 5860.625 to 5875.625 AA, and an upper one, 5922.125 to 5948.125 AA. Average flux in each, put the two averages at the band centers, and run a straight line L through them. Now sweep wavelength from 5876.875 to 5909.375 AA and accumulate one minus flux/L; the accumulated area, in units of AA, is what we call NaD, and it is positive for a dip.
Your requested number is 1.7 AA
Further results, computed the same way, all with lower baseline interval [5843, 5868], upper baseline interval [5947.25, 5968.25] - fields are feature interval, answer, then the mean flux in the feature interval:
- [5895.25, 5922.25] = 1.1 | 11.7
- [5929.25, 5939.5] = 0.3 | 11.9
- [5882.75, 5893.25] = 1.0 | 11.1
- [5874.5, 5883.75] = -0.1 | 12.3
